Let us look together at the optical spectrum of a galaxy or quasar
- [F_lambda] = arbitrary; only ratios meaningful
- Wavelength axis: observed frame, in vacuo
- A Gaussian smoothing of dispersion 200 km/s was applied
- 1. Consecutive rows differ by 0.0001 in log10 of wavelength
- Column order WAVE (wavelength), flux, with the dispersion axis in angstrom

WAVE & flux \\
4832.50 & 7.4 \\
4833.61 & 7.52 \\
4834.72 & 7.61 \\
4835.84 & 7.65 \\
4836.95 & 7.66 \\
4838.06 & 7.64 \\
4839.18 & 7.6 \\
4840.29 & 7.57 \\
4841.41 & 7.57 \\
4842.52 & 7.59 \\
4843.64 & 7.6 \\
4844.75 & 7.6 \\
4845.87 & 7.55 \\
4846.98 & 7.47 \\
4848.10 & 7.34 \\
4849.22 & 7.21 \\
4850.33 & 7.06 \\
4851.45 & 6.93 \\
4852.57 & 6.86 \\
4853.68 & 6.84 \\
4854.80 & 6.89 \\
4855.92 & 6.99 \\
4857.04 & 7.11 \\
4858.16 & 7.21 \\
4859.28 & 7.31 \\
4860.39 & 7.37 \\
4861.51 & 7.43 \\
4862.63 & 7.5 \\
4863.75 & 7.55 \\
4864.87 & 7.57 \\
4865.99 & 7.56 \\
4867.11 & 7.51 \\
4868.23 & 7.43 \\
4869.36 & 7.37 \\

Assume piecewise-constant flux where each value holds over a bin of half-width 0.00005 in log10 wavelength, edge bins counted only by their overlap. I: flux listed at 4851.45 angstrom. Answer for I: 6.93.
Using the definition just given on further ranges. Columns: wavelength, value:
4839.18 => 7.6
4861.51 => 7.43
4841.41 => 7.57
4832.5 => 7.4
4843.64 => 7.6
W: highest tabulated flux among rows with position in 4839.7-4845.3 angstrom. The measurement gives 7.6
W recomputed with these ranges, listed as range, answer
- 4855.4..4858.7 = 7.21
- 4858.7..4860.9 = 7.37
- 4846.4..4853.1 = 7.47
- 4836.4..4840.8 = 7.66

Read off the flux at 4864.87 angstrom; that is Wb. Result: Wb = 7.57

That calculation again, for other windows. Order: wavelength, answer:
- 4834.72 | 7.61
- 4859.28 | 7.31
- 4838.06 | 7.64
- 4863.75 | 7.55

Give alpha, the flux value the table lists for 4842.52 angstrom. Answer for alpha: 7.59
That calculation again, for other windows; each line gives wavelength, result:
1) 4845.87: 7.55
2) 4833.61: 7.52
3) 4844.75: 7.6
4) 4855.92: 6.99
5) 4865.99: 7.56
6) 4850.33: 7.06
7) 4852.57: 6.86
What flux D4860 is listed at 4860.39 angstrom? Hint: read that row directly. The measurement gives 7.37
